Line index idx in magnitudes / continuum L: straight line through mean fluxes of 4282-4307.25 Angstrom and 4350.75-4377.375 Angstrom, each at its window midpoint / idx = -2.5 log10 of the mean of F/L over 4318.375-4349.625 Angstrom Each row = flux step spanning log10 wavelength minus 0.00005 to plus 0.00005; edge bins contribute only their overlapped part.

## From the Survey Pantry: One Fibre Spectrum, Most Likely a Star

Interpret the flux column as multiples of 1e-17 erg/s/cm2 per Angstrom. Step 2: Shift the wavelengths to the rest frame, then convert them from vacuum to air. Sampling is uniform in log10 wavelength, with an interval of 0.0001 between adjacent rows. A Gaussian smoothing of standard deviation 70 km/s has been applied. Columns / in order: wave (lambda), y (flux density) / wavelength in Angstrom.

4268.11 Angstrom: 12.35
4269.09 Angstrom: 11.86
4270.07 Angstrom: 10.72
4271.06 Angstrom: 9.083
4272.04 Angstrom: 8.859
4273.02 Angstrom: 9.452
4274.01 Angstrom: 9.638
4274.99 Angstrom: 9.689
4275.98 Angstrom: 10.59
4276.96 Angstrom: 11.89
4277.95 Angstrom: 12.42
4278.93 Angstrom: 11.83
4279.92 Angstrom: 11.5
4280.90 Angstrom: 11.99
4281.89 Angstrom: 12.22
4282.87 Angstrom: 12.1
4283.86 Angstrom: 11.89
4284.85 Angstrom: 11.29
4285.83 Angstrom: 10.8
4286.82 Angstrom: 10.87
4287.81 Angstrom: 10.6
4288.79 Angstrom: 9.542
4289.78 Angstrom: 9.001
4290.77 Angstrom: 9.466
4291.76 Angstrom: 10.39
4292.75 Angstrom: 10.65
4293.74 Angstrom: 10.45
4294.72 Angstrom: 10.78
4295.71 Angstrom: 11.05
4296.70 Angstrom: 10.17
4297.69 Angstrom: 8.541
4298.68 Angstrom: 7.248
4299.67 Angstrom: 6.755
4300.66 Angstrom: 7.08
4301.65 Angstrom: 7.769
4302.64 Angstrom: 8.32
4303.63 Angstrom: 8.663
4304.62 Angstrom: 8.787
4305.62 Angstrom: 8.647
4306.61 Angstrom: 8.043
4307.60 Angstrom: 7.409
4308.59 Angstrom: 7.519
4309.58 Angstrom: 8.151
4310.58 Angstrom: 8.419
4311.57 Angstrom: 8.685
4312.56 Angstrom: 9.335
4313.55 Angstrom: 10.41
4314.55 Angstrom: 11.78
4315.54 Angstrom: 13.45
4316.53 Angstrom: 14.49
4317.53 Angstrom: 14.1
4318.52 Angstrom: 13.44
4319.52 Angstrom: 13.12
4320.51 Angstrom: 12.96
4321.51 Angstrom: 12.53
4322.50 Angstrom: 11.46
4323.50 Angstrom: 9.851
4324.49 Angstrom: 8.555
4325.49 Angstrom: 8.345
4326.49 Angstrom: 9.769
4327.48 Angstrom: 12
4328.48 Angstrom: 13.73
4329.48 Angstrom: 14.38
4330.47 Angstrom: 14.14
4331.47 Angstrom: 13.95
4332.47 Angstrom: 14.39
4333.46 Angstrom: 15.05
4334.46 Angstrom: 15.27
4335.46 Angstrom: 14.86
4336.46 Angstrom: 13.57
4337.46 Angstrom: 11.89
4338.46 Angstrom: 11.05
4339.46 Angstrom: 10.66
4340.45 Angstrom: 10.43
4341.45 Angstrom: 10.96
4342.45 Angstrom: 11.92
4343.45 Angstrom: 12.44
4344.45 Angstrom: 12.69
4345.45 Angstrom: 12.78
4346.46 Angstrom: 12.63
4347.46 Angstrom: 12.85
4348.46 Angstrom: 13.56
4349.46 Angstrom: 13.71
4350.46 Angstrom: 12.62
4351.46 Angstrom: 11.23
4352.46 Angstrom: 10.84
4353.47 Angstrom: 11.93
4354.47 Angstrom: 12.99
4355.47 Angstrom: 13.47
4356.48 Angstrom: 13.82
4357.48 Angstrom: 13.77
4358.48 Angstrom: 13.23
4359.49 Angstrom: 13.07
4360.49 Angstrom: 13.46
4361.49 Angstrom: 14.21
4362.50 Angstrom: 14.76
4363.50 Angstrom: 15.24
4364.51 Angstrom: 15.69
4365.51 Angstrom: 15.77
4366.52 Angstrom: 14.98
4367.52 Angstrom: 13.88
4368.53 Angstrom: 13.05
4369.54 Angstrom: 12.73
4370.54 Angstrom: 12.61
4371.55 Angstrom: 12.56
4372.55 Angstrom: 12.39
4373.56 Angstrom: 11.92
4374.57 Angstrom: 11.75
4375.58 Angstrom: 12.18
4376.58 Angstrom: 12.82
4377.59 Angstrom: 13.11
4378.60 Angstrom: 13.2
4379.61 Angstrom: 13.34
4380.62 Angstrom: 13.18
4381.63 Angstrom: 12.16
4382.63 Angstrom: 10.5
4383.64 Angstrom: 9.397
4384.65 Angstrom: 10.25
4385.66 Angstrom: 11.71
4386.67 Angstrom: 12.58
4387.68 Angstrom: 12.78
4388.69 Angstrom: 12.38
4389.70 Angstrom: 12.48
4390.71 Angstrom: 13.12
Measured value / -0.07 mag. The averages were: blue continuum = 9.58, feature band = 12.4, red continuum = 13.2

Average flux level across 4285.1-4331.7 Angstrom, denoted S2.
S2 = 10.3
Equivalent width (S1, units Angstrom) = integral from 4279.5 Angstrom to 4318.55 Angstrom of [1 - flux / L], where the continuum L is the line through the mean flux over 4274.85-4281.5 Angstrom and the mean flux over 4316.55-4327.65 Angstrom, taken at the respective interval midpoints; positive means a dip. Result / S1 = 5.2 Angstrom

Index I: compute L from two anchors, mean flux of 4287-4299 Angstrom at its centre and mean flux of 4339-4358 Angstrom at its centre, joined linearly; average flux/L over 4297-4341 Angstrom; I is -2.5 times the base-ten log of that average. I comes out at 0.02 mag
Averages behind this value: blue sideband 9.89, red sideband 12.4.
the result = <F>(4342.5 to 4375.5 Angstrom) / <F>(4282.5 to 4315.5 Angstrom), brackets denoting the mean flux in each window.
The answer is 1.39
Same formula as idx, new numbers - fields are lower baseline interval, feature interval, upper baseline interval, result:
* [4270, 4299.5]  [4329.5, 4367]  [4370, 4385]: -0.146 mag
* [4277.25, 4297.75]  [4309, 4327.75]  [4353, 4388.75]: 0.057 mag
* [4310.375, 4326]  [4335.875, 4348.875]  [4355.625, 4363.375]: 0.060 mag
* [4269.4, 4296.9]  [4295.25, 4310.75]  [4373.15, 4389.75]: 0.307 mag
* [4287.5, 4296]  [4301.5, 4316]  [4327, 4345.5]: 0.239 mag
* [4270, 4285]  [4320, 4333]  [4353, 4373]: 0.045 mag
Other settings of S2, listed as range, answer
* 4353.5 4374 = 13.6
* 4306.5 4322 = 10.9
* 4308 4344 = 11.9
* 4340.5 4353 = 12.3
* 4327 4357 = 12.9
